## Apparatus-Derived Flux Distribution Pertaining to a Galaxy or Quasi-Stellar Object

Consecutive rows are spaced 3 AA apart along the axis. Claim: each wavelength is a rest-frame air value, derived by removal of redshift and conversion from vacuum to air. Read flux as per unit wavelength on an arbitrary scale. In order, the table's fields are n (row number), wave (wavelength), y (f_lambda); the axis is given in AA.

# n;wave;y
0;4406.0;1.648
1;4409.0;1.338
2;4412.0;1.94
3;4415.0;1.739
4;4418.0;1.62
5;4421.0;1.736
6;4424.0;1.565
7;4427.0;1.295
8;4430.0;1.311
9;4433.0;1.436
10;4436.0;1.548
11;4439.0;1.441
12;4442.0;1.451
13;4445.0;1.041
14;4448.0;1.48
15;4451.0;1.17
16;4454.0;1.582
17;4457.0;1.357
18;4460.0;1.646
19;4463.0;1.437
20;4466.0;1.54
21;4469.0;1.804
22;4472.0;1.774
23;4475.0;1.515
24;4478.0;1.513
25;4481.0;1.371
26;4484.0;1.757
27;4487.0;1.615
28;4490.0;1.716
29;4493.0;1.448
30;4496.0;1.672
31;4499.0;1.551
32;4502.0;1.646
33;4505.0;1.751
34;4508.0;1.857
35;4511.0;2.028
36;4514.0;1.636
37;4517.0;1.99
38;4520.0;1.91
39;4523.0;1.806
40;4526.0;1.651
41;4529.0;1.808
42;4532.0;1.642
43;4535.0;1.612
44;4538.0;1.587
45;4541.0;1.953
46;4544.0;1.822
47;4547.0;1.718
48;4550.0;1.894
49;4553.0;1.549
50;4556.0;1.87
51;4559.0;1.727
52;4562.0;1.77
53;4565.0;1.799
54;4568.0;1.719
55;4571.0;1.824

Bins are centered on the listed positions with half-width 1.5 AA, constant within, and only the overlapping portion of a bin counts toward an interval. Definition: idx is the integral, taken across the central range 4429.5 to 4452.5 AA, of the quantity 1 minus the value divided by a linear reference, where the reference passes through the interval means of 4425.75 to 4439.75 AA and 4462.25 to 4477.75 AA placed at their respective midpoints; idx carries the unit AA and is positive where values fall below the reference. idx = 1.4 AA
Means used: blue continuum 1.41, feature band 1.36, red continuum 1.61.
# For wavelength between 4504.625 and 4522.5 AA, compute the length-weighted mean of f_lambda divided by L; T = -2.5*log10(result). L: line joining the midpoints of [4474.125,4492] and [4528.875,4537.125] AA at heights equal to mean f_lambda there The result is -0.15 mag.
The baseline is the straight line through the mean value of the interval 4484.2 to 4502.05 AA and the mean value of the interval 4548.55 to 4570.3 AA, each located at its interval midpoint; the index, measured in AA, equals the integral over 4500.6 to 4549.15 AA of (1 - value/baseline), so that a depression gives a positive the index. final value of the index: -2.7 AA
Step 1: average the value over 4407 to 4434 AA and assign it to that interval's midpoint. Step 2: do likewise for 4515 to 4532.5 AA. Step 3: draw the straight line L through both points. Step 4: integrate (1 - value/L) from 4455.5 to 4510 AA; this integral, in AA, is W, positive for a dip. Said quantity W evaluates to 3.0 AA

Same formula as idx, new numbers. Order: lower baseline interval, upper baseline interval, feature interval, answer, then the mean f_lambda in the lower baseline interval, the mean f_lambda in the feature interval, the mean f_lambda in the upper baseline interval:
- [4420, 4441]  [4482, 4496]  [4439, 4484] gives 2.02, 1.47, 1.49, 1.63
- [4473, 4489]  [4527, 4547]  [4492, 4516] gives -1.08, 1.57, 1.71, 1.73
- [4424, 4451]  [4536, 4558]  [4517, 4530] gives -1.04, 1.37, 1.82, 1.77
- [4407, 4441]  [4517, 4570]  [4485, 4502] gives 0.62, 1.54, 1.61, 1.76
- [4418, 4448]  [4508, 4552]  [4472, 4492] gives 0.28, 1.44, 1.59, 1.79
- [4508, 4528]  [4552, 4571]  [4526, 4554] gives 0.98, 1.84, 1.73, 1.75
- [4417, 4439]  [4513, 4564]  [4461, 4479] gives -0.05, 1.49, 1.6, 1.76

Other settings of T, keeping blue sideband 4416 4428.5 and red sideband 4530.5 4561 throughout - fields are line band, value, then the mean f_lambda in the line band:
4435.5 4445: 0.13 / 1.4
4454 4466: 0.08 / 1.5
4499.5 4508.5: -0.02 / 1.72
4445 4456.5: 0.18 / 1.36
